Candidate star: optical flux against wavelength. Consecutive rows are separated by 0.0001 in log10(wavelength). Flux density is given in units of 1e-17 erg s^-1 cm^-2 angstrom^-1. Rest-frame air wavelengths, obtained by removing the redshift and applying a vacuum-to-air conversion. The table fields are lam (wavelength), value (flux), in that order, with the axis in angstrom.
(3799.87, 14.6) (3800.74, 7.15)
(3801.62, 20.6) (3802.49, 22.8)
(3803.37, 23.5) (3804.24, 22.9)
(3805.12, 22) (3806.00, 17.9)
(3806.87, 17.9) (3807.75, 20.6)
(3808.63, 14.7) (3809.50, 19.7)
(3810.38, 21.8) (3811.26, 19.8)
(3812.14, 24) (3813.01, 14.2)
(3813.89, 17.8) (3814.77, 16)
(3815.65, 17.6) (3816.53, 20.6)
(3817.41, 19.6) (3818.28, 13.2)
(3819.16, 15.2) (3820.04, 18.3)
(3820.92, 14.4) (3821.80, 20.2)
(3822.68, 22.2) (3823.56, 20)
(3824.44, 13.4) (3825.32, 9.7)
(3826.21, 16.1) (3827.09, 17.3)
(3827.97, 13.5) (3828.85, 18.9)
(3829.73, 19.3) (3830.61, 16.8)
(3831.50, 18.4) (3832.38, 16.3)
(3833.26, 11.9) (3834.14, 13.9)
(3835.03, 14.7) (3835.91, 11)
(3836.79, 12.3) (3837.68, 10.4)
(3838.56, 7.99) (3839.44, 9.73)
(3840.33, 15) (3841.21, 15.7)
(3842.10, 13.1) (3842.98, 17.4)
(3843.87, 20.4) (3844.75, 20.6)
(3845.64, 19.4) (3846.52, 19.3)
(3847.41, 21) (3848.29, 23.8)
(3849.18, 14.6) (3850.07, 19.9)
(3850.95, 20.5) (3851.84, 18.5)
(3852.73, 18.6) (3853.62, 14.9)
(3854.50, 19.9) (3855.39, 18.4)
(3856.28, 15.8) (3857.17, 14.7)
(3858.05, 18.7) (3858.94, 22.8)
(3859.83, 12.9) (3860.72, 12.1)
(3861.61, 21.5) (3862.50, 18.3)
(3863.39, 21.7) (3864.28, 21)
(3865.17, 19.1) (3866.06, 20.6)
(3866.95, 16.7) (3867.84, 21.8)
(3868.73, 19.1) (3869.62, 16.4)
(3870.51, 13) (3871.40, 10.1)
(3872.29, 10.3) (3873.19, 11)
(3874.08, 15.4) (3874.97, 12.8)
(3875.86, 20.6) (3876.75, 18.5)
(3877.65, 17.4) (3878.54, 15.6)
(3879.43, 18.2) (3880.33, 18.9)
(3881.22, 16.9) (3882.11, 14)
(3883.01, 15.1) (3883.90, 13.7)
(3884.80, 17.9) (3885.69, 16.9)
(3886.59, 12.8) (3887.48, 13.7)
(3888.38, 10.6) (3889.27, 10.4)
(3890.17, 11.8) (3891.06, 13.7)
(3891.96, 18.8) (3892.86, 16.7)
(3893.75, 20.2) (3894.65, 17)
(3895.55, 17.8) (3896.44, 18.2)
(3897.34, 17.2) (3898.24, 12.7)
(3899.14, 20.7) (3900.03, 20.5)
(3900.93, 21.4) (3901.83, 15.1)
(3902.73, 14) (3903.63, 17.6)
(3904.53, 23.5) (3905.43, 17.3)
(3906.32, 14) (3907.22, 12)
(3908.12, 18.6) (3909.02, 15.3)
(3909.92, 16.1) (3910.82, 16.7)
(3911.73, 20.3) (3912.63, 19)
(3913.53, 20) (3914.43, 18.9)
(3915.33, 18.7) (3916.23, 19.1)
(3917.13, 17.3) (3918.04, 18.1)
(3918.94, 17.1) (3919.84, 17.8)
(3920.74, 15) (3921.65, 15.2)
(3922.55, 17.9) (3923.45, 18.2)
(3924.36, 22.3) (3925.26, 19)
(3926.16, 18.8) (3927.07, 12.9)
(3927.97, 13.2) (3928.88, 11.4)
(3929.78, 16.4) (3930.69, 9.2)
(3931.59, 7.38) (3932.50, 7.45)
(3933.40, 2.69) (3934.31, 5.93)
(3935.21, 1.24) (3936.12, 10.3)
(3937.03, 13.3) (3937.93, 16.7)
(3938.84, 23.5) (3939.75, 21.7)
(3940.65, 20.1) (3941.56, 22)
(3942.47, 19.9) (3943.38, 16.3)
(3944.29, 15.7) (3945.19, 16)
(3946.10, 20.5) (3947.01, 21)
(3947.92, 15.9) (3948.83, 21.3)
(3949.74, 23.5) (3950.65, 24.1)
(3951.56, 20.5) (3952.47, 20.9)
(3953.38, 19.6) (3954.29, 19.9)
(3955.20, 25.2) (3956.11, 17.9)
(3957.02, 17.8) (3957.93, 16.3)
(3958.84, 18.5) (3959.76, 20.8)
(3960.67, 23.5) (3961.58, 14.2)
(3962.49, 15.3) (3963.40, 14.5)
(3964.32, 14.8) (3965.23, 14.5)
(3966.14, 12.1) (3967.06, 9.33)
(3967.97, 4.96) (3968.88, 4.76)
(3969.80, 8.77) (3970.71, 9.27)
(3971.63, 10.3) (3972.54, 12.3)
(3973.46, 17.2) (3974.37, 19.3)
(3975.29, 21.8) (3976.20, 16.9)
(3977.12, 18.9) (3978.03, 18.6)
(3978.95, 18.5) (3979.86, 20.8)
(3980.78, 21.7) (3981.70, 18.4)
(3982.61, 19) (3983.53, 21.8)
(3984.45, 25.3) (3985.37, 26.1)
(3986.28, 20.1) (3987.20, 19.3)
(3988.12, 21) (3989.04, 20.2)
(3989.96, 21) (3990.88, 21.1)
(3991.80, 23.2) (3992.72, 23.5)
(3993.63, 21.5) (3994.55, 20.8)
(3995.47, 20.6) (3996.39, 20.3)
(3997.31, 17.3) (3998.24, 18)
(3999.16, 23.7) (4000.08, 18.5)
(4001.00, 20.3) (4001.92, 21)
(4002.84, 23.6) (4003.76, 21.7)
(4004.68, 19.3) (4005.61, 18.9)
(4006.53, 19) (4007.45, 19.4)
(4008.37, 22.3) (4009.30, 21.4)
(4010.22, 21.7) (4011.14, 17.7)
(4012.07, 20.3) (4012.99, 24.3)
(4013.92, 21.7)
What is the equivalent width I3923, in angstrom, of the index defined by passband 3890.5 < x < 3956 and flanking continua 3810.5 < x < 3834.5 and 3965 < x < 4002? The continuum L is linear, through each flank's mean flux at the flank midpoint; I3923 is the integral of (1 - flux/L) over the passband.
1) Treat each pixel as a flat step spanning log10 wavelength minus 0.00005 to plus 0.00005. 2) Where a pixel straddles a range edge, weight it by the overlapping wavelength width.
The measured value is 2.67 angstrom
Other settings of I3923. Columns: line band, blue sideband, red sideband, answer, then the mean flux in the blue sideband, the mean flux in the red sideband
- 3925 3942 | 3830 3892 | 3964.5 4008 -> 4.11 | 16.2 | 18.4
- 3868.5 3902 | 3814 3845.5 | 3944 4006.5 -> 2.12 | 15.8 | 18.6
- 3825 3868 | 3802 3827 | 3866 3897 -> 0.52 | 18.4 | 15.7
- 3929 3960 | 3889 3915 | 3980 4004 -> 3.93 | 17.1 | 21.1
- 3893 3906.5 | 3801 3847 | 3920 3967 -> -0.95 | 17.1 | 16.5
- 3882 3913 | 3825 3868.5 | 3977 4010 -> 3.24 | 16.9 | 20.8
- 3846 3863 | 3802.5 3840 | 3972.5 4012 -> -0.68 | 16.9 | 20.4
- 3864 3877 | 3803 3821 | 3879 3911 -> 0.51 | 18.7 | 16.3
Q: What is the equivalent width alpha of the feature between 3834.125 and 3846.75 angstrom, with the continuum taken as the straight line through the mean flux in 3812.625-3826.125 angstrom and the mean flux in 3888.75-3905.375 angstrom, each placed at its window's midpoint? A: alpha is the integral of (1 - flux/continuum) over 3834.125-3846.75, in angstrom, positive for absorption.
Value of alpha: 1.6 angstrom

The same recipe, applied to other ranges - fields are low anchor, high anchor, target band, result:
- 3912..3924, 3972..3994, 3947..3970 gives 2.9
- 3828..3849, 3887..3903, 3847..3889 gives -2.3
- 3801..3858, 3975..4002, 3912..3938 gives 6.4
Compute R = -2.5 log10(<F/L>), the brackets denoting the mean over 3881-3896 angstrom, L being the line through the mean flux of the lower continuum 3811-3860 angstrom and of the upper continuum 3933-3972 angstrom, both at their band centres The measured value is 0.09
